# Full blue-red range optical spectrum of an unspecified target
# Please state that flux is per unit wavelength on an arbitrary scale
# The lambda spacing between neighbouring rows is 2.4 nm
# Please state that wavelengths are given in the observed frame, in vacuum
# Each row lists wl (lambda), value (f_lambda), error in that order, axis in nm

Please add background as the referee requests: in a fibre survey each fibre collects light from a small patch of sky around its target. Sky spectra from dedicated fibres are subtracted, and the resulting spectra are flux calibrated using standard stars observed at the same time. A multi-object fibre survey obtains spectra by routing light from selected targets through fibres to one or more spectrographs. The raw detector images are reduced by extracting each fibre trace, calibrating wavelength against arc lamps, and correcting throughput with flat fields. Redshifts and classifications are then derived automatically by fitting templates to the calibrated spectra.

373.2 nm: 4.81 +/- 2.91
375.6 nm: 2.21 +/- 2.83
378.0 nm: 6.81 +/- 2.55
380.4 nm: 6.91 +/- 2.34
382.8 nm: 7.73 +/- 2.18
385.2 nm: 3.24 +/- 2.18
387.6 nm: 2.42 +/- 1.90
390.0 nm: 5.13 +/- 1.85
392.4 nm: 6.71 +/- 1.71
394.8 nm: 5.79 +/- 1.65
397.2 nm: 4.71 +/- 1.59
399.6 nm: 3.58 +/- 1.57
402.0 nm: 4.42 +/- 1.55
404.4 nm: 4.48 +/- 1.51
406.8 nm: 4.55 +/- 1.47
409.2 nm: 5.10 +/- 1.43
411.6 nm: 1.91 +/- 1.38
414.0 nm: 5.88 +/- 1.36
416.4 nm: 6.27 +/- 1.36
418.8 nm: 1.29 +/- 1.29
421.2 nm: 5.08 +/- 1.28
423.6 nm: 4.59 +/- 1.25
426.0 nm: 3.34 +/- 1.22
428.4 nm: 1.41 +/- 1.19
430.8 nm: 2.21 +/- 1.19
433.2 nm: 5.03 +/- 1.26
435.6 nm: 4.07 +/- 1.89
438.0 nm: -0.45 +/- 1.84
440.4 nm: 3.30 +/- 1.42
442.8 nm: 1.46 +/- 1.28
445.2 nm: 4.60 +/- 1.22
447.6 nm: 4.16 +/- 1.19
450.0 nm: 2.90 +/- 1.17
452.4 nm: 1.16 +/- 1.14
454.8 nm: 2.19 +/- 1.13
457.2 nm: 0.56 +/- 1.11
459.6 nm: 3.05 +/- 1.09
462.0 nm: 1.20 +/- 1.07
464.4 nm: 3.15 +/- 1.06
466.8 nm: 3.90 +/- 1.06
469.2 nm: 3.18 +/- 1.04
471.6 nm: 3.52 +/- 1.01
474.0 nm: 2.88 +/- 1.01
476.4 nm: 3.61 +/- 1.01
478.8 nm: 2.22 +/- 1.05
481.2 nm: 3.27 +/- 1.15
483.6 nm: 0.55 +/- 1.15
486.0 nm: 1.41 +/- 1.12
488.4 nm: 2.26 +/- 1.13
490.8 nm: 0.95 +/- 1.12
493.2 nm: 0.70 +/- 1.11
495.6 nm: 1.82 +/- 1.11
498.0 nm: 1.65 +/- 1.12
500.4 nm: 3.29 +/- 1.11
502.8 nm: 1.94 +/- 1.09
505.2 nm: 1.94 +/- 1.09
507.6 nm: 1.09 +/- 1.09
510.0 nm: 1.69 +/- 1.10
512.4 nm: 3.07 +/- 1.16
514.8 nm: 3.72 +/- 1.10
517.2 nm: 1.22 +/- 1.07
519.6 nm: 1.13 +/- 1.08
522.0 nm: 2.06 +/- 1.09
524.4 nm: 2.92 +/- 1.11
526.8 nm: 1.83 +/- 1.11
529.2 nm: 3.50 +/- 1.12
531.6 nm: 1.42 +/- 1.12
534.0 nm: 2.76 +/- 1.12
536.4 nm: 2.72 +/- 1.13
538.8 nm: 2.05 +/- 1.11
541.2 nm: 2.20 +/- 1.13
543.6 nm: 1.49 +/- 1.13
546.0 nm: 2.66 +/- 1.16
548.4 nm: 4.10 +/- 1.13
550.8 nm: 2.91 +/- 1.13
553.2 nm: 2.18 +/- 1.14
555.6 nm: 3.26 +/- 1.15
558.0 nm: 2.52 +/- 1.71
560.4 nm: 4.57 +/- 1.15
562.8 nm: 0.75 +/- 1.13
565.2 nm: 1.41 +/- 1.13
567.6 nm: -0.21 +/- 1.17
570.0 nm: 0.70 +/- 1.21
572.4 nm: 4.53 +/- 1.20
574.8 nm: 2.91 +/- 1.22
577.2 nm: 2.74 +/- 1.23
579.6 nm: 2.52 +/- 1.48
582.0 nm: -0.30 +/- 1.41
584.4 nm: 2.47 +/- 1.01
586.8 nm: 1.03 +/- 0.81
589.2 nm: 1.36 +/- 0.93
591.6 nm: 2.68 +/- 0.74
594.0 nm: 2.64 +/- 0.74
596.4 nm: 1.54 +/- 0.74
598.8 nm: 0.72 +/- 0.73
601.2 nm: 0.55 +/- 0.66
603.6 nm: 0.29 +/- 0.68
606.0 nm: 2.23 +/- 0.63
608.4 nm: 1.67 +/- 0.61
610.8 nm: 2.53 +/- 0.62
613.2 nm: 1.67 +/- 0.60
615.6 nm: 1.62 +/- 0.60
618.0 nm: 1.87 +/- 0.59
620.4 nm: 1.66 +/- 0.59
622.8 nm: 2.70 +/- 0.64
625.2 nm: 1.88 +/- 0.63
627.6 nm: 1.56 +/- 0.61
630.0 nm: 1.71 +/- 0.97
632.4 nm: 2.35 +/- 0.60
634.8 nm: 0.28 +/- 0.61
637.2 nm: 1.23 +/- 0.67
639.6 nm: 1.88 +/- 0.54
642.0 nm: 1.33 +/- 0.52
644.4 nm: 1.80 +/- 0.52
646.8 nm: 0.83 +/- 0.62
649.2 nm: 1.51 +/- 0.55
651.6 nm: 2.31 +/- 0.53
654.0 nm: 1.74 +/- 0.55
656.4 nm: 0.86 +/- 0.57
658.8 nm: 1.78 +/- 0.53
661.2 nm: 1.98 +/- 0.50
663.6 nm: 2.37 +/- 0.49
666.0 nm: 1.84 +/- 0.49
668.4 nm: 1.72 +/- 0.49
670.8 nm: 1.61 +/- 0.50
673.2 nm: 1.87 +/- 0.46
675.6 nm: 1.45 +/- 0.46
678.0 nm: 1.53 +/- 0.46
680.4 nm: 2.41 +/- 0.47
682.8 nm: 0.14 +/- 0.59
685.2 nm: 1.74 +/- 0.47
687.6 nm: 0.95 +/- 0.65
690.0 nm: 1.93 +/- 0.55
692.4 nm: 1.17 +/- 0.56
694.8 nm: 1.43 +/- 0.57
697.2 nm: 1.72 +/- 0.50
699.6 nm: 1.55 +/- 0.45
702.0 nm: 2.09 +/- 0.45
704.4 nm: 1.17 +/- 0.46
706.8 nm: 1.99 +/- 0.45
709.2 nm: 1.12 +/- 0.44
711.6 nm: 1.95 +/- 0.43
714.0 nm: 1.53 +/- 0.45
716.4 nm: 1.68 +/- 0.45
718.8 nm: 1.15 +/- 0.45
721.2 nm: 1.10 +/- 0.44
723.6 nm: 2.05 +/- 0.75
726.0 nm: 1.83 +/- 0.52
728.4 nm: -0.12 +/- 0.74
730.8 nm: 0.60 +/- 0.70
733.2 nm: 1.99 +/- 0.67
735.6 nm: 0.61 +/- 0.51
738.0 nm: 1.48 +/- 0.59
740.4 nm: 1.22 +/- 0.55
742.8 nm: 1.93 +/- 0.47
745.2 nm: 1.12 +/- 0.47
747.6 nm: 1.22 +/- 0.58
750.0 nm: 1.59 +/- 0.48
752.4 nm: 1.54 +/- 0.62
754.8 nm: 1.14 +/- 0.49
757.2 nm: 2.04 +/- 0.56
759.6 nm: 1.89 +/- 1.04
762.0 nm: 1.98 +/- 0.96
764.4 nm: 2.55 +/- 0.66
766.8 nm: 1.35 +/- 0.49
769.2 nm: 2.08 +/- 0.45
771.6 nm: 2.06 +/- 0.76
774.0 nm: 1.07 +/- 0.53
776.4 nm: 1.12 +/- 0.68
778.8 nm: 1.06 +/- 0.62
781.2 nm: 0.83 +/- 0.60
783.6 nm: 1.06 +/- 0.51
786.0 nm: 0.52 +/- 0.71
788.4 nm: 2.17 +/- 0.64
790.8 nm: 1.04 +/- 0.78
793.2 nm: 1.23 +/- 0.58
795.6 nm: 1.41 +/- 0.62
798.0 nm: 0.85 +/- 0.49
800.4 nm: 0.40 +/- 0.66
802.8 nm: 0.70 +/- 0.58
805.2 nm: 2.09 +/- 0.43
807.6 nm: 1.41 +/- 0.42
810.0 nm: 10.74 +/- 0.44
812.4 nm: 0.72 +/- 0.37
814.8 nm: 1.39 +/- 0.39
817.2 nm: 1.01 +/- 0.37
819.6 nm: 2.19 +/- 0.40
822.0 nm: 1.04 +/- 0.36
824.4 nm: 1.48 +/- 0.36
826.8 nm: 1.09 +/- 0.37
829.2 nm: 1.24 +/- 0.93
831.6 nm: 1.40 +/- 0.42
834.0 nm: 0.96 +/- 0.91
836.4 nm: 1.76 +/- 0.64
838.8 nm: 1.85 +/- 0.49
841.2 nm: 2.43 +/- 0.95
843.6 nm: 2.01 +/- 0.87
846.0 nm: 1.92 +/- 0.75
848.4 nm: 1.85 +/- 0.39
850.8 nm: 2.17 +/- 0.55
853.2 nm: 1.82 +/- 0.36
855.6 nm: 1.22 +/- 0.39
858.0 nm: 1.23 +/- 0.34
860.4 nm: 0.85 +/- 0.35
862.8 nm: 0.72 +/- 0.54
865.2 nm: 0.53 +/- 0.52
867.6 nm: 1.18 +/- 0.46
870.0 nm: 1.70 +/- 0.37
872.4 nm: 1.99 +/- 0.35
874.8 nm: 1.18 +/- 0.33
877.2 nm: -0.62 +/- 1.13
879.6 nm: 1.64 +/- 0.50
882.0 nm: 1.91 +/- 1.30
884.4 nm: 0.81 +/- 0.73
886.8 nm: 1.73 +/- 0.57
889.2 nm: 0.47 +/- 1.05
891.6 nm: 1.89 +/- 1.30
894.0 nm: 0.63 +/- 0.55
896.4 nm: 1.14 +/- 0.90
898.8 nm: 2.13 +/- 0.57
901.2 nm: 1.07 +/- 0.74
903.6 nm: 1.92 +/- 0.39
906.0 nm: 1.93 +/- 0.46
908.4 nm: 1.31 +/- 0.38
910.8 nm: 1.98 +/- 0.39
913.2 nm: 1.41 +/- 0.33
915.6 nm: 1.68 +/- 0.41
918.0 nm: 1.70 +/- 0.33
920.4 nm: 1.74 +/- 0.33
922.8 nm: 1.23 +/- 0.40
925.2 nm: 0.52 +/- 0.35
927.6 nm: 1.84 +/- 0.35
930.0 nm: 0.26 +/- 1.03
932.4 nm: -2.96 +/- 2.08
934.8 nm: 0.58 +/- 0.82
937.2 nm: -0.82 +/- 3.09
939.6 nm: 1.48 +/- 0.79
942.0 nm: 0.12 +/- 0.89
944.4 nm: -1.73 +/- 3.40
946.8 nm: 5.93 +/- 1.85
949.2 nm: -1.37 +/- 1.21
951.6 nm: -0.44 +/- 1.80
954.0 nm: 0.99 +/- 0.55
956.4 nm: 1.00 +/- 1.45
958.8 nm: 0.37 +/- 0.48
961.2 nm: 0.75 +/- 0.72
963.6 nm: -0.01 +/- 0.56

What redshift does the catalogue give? 1.17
